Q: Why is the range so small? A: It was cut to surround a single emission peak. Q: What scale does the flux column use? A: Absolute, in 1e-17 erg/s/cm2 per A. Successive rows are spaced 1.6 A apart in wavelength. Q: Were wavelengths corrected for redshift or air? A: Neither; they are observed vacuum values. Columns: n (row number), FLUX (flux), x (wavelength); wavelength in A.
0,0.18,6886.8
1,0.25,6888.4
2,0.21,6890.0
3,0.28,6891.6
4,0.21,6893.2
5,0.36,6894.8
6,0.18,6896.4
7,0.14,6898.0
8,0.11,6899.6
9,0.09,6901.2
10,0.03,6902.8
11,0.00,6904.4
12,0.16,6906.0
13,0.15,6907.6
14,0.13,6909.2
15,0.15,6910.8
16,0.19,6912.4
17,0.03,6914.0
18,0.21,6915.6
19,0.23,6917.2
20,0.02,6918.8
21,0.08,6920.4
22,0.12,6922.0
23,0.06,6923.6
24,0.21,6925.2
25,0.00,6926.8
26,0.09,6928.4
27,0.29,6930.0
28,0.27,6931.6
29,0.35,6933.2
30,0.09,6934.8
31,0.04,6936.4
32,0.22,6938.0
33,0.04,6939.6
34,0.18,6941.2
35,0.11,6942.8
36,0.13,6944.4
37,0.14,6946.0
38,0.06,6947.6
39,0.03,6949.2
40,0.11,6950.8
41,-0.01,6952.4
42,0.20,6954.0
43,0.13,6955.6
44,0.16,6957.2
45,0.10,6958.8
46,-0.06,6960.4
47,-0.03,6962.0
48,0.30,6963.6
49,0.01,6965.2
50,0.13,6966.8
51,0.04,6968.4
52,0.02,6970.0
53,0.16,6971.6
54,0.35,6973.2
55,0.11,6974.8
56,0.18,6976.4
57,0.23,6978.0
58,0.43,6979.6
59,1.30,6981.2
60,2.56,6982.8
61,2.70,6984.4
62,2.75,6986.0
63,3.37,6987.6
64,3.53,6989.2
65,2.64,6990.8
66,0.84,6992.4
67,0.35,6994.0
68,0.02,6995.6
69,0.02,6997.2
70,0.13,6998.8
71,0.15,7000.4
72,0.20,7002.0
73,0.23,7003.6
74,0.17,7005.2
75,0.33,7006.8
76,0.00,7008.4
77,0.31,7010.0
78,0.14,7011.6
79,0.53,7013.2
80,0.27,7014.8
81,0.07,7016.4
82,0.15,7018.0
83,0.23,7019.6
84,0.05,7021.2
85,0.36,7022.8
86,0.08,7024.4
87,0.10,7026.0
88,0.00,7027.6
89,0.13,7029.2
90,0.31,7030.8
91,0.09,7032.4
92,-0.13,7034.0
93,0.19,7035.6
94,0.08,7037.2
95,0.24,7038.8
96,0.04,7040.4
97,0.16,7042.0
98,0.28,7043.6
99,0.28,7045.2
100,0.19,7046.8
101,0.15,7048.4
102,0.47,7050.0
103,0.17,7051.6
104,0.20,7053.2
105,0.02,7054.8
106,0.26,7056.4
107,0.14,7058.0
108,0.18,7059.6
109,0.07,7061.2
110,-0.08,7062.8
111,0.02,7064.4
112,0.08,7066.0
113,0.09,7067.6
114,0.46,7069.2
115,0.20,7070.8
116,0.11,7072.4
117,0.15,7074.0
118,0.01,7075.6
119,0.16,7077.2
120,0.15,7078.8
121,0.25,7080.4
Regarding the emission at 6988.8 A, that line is [O II] 3727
